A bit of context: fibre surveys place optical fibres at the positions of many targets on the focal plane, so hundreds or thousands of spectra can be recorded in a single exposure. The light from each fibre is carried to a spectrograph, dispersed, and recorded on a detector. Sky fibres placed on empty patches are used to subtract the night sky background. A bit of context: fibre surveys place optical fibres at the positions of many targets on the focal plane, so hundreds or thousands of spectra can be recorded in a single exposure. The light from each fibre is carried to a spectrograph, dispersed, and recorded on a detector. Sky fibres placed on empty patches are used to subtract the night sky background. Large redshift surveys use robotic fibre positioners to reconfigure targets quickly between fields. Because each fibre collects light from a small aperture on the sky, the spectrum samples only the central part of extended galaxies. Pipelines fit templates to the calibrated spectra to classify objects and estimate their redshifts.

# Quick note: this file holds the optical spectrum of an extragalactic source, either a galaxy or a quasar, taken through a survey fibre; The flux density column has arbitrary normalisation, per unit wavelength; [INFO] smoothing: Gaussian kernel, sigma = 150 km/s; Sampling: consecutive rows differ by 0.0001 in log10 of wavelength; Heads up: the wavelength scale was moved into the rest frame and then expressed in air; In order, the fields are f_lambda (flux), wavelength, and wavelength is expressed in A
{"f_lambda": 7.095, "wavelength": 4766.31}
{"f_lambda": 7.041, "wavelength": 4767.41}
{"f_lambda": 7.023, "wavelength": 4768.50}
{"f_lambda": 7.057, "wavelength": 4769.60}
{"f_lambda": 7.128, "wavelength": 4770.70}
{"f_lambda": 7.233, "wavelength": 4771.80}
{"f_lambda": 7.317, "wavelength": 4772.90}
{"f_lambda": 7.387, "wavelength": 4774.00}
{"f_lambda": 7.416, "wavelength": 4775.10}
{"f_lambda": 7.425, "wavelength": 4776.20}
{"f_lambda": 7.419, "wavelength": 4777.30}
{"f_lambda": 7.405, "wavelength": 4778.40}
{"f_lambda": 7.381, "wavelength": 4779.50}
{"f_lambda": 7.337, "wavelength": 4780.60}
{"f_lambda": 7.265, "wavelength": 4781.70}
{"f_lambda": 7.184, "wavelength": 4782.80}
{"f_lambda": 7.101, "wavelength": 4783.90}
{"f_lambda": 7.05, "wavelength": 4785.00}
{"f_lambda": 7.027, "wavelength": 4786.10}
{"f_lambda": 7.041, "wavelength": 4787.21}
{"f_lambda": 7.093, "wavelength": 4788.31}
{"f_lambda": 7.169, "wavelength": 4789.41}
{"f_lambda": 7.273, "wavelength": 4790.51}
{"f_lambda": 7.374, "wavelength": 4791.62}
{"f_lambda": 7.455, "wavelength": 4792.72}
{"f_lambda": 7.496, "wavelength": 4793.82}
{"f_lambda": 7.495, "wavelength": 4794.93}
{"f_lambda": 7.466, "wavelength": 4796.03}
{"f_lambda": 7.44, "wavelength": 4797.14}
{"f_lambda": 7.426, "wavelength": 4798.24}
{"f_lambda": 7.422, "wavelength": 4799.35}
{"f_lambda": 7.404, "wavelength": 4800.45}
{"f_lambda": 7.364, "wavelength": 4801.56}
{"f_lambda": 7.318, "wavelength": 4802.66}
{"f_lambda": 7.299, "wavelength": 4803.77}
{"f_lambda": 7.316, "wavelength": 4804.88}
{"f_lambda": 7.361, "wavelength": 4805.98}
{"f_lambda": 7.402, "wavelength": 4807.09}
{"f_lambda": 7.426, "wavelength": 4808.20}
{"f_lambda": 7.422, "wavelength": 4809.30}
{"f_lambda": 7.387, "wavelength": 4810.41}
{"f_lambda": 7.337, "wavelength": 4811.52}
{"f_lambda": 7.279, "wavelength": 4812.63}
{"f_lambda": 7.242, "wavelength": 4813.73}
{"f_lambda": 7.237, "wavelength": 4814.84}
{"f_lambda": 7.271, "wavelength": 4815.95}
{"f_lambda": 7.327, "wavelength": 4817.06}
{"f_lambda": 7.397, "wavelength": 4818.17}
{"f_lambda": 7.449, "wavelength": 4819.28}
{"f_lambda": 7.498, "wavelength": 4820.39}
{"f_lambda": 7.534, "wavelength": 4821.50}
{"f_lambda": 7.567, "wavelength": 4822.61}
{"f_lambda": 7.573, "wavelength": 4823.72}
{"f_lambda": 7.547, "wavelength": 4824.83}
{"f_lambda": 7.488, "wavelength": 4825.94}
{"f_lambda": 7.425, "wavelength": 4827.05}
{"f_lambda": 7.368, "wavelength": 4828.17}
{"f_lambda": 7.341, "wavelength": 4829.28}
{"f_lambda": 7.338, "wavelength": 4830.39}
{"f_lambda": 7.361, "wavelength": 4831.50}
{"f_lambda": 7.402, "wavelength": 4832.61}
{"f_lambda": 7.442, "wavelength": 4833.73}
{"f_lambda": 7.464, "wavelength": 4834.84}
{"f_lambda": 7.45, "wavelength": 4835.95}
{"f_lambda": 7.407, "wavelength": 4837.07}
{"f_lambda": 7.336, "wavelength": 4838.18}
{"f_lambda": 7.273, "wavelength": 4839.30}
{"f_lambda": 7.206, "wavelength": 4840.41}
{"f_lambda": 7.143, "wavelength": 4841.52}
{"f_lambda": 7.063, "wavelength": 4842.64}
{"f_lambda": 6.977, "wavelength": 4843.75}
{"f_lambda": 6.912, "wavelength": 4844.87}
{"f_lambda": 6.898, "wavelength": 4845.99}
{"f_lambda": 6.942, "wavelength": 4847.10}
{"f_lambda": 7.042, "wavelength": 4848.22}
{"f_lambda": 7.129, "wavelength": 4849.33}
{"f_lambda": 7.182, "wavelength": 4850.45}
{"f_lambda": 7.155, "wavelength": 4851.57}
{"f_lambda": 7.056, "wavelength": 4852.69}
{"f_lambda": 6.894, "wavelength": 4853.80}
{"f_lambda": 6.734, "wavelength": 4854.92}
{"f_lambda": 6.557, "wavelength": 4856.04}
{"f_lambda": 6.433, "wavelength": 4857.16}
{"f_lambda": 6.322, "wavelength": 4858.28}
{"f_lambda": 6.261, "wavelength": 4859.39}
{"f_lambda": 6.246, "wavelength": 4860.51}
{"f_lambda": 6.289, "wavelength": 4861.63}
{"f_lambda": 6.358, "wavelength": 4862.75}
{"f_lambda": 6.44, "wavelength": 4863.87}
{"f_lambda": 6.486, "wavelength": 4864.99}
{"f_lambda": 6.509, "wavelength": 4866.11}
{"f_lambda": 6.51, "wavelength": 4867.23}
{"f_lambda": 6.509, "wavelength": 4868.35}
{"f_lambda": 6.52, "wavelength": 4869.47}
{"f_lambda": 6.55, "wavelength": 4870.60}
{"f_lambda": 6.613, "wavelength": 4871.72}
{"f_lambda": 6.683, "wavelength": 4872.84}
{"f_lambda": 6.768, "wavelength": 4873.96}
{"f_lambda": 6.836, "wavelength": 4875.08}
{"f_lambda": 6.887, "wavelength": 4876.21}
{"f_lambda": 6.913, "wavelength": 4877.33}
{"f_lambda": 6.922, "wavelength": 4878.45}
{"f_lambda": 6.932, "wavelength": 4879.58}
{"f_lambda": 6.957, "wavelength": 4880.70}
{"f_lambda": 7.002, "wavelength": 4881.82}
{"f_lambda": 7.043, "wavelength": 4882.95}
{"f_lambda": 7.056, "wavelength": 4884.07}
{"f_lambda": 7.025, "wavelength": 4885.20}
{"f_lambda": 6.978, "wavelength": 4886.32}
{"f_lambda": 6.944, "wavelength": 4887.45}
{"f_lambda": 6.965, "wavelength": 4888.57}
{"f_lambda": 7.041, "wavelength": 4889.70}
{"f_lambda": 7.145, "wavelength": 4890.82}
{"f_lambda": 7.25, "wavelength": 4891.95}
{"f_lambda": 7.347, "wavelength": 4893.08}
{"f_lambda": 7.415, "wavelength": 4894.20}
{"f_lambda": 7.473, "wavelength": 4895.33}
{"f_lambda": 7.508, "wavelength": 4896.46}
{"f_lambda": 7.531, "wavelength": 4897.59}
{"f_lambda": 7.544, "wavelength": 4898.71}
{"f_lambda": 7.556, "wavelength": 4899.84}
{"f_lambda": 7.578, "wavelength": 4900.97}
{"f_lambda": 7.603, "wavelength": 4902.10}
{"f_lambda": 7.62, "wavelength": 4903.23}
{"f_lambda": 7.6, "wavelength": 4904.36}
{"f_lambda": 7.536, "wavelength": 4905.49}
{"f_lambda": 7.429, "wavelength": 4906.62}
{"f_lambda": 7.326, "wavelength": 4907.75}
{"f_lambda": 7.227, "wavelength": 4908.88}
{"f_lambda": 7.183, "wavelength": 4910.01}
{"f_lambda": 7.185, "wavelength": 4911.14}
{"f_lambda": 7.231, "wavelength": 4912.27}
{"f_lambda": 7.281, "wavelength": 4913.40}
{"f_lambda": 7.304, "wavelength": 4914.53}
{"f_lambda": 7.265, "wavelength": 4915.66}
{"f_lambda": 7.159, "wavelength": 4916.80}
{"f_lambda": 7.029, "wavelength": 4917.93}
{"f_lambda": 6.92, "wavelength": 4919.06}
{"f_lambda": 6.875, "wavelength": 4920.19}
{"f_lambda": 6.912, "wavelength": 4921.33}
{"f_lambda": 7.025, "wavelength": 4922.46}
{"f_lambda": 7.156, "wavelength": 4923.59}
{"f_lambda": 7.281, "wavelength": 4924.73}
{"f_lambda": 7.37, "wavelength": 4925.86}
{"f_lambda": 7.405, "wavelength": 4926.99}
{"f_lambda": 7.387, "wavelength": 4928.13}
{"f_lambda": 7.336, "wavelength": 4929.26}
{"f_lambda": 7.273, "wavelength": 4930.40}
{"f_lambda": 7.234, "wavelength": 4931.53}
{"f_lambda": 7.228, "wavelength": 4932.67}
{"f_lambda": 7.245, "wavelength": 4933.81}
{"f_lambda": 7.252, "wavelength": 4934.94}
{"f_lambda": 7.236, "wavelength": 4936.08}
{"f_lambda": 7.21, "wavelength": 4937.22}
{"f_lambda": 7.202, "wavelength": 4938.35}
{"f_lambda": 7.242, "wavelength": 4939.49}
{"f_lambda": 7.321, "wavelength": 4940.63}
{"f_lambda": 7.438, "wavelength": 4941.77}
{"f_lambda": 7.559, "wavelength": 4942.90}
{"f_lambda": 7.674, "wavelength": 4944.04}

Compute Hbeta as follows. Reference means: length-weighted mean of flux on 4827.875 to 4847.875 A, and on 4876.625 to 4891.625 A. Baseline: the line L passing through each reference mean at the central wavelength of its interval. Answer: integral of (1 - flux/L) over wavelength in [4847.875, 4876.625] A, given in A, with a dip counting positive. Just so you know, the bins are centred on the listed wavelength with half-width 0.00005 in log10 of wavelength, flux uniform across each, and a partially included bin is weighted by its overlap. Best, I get 1.9 A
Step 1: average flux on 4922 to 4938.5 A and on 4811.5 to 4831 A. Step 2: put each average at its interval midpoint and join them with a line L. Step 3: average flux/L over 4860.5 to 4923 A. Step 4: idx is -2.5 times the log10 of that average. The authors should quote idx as 0.04 mag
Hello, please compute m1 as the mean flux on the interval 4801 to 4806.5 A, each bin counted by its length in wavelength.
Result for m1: 7.33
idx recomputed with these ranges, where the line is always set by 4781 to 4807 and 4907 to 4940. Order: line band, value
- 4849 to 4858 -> 0.06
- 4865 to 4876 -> 0.10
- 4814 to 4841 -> -0.02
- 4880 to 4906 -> -0.01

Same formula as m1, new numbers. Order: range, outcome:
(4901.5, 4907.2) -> 7.55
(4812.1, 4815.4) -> 7.26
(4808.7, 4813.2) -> 7.37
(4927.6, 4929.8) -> 7.38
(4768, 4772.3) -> 7.1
